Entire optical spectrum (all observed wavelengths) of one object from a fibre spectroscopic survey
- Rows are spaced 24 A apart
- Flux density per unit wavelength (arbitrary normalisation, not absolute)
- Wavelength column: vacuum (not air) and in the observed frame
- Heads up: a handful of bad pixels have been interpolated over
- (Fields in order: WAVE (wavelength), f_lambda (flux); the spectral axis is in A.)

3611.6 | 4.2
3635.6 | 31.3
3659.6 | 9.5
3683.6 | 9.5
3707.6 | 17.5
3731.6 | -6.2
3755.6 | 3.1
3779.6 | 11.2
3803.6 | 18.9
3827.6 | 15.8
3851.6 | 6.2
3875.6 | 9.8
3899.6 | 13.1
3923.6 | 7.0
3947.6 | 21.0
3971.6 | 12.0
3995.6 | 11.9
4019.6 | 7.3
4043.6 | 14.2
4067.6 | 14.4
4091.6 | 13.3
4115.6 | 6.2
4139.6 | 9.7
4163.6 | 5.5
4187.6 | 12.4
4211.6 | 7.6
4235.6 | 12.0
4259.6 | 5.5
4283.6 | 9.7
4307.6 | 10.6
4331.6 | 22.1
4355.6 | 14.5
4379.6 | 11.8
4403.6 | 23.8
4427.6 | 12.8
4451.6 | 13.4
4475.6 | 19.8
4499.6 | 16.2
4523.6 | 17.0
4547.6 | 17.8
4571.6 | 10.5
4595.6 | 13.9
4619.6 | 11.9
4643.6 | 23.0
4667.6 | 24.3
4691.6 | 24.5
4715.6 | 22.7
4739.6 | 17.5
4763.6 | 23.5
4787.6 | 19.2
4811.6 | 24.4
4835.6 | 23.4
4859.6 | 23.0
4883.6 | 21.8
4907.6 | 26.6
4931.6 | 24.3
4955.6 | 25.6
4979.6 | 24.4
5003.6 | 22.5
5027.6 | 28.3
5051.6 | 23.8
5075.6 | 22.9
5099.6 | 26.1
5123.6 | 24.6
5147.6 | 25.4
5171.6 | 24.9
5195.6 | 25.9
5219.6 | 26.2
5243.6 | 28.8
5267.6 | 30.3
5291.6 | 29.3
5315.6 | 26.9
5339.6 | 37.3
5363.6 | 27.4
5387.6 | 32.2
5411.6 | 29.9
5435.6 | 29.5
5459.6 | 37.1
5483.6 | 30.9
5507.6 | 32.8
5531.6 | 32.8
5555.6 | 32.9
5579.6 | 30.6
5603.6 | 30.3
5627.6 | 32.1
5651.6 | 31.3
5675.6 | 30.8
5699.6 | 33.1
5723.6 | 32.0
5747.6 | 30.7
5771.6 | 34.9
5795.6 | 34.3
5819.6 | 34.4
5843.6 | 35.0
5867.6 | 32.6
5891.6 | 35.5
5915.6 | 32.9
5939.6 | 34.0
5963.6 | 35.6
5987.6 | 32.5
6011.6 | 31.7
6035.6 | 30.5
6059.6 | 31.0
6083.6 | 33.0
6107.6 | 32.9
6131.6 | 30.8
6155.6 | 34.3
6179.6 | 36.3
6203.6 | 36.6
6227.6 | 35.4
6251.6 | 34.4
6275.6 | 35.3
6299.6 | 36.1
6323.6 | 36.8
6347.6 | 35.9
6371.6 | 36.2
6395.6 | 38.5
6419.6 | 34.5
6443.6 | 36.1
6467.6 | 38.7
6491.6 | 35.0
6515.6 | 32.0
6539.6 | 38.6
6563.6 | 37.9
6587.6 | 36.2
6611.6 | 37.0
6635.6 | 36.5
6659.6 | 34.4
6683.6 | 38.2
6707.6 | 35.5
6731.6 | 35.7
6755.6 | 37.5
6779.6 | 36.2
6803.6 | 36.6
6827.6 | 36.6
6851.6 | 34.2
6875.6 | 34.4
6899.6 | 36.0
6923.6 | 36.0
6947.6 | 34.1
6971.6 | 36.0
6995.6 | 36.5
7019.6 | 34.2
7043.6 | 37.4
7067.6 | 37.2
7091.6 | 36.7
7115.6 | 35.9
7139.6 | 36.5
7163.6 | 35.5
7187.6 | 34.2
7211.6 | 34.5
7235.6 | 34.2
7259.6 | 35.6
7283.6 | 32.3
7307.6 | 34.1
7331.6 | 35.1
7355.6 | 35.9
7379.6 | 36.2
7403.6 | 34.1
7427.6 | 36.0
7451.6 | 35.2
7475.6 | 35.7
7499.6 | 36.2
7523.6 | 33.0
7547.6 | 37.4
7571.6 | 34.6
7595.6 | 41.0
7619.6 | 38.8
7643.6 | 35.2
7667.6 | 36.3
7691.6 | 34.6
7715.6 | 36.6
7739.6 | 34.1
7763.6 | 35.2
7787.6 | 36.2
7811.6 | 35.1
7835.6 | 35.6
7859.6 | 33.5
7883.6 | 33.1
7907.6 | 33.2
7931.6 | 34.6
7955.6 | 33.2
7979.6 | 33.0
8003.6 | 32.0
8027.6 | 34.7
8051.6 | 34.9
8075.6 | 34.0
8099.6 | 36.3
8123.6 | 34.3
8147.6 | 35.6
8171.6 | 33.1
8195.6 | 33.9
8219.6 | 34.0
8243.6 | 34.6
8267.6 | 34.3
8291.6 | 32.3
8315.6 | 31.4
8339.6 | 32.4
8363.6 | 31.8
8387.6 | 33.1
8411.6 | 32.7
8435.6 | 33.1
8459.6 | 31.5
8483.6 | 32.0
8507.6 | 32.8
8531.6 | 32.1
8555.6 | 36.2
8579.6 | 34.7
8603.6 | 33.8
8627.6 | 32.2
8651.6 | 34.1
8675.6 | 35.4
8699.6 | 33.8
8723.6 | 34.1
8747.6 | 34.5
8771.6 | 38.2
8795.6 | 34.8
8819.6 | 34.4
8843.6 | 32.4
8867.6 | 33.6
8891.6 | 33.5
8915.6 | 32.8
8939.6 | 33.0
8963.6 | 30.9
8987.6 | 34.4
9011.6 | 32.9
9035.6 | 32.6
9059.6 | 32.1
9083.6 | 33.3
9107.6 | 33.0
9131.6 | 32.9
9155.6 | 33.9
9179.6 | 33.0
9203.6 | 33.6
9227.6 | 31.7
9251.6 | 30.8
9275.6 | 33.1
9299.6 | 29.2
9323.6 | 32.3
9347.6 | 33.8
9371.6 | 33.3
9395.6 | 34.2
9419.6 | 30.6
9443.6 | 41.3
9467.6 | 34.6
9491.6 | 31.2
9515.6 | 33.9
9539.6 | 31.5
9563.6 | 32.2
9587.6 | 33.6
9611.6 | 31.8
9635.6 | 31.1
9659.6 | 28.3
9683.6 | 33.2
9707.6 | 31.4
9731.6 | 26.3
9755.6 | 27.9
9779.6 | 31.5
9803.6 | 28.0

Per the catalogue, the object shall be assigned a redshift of 0.164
